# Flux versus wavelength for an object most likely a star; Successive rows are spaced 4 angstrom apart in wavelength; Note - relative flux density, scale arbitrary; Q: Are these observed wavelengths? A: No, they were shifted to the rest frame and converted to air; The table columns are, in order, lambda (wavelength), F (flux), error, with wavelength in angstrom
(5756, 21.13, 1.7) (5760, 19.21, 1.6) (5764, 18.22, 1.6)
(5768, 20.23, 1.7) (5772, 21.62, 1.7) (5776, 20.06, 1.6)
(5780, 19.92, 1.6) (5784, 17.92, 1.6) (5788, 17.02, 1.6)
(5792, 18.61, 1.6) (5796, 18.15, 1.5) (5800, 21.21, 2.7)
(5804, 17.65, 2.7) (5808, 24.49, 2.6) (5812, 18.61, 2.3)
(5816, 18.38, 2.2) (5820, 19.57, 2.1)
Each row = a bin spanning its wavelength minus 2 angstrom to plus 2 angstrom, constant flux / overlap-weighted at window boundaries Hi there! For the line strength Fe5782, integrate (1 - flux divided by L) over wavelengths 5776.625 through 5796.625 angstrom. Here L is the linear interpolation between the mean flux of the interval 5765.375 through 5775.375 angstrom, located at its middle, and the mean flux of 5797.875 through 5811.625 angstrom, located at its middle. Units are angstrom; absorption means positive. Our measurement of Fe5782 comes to 2.18 angstrom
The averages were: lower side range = 20.6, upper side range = 20.8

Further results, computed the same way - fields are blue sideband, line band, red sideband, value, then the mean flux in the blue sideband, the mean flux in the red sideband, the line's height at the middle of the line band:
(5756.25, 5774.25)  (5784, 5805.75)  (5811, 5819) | 0.8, 20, 18.6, 19.2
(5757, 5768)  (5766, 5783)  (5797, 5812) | -0.6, 19.2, 20.6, 19.6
